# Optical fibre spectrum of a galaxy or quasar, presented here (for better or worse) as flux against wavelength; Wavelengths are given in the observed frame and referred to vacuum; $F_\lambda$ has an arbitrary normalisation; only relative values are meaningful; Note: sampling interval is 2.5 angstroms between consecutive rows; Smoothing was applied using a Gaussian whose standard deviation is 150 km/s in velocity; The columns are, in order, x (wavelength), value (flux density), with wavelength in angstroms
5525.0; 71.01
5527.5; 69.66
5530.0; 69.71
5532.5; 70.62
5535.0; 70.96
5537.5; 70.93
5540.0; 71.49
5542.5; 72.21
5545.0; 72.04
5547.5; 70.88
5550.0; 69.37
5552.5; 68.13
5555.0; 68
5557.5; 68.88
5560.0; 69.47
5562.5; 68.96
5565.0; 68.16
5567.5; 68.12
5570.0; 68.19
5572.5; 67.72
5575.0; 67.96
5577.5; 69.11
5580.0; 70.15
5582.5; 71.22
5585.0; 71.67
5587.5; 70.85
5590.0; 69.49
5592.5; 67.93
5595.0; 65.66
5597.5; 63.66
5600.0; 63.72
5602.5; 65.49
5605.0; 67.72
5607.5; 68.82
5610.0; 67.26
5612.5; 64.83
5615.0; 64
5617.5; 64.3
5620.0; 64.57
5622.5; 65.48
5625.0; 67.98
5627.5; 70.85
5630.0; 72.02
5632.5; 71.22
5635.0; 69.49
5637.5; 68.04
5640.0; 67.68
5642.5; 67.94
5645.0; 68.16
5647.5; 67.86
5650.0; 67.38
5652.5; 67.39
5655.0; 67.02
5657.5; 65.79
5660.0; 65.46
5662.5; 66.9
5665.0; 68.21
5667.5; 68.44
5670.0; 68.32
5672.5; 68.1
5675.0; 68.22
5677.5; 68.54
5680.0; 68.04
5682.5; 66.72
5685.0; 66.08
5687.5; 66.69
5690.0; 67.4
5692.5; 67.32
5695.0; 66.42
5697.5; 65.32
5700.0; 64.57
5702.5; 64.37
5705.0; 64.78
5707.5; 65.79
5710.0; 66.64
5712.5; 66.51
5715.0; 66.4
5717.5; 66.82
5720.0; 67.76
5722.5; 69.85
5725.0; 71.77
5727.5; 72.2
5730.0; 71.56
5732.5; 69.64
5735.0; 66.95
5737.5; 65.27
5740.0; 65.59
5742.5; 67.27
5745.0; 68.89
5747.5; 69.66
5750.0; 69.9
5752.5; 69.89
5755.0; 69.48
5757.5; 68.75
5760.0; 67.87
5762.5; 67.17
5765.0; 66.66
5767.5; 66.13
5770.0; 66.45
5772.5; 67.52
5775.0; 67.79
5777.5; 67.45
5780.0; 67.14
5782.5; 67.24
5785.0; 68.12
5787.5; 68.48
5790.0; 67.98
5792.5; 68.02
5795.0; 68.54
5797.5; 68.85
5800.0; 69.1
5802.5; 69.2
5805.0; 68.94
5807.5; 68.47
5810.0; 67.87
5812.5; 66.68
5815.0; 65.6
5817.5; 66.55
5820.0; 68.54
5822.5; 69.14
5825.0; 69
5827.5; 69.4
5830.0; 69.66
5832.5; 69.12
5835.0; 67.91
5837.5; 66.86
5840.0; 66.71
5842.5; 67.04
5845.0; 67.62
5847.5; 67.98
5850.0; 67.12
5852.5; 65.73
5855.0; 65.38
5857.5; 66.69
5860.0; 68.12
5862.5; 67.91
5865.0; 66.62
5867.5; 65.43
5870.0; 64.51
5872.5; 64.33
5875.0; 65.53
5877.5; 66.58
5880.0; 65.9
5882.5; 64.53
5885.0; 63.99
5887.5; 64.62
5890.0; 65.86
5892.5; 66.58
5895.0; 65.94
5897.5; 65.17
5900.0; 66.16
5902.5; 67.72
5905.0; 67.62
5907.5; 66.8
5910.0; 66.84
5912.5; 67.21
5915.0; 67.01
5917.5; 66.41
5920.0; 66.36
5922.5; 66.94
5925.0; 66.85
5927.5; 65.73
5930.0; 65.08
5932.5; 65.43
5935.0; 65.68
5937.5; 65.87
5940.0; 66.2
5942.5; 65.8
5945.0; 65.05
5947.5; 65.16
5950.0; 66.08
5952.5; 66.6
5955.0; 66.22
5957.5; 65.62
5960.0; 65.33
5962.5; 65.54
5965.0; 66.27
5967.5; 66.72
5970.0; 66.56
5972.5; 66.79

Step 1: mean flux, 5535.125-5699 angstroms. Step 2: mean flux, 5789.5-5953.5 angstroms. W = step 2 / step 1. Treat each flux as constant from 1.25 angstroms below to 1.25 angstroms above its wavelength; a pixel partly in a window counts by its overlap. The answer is 0.98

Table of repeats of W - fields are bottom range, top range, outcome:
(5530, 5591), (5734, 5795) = 0.97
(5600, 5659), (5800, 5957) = 0.99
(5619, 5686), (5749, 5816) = 1.00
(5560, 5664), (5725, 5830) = 1.01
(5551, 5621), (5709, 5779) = 1.01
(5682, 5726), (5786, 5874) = 1.01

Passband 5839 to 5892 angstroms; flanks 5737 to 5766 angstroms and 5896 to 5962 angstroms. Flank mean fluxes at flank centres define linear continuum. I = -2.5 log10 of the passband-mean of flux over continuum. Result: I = 0.01 mag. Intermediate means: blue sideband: 68.1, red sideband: 66.2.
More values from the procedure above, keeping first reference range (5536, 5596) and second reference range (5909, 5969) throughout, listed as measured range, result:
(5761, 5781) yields 0.01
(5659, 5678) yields 0.01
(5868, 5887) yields 0.03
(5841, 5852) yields -0.01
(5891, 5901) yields 0.01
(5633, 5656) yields 0.01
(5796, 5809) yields -0.02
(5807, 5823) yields 0.00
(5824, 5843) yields -0.02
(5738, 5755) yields -0.01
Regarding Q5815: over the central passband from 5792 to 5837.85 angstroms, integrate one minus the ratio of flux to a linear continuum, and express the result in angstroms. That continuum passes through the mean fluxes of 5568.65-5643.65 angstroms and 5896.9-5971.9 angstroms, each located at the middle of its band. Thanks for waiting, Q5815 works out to -1.0 angstroms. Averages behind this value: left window 67.8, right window 66.2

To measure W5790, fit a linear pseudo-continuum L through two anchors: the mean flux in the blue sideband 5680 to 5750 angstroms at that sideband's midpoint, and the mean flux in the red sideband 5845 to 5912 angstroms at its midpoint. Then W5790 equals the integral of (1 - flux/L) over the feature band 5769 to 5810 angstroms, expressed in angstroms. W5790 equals -0.76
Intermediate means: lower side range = 67.4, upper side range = 66.2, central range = 68.1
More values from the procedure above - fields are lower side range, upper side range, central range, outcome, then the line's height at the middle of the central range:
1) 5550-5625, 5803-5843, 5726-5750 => -0.3 angstroms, 67.9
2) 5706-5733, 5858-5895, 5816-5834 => -0.5 angstroms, 66.7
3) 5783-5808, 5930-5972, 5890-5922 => 0.0 angstroms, 66.6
